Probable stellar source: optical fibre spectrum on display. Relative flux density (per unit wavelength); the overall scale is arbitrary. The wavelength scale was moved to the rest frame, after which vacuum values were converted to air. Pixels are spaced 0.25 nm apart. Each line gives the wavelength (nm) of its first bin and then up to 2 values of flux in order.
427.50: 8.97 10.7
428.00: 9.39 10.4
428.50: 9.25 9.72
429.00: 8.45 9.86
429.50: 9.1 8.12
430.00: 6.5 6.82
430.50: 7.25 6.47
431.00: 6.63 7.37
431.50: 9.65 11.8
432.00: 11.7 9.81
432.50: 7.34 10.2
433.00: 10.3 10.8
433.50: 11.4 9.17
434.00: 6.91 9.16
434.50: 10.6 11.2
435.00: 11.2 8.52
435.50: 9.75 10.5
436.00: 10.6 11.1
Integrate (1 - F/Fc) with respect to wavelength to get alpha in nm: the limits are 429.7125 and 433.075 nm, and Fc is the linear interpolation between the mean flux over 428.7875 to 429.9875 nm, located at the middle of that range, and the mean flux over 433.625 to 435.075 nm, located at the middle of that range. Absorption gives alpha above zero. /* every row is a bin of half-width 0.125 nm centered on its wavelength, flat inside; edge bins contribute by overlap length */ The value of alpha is 0.21 nm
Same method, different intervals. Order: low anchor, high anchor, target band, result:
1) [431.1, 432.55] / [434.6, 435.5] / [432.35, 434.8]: 0.08 nm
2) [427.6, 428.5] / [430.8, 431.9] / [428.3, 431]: 0.37 nm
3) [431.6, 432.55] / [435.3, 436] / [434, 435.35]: 0.03 nm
